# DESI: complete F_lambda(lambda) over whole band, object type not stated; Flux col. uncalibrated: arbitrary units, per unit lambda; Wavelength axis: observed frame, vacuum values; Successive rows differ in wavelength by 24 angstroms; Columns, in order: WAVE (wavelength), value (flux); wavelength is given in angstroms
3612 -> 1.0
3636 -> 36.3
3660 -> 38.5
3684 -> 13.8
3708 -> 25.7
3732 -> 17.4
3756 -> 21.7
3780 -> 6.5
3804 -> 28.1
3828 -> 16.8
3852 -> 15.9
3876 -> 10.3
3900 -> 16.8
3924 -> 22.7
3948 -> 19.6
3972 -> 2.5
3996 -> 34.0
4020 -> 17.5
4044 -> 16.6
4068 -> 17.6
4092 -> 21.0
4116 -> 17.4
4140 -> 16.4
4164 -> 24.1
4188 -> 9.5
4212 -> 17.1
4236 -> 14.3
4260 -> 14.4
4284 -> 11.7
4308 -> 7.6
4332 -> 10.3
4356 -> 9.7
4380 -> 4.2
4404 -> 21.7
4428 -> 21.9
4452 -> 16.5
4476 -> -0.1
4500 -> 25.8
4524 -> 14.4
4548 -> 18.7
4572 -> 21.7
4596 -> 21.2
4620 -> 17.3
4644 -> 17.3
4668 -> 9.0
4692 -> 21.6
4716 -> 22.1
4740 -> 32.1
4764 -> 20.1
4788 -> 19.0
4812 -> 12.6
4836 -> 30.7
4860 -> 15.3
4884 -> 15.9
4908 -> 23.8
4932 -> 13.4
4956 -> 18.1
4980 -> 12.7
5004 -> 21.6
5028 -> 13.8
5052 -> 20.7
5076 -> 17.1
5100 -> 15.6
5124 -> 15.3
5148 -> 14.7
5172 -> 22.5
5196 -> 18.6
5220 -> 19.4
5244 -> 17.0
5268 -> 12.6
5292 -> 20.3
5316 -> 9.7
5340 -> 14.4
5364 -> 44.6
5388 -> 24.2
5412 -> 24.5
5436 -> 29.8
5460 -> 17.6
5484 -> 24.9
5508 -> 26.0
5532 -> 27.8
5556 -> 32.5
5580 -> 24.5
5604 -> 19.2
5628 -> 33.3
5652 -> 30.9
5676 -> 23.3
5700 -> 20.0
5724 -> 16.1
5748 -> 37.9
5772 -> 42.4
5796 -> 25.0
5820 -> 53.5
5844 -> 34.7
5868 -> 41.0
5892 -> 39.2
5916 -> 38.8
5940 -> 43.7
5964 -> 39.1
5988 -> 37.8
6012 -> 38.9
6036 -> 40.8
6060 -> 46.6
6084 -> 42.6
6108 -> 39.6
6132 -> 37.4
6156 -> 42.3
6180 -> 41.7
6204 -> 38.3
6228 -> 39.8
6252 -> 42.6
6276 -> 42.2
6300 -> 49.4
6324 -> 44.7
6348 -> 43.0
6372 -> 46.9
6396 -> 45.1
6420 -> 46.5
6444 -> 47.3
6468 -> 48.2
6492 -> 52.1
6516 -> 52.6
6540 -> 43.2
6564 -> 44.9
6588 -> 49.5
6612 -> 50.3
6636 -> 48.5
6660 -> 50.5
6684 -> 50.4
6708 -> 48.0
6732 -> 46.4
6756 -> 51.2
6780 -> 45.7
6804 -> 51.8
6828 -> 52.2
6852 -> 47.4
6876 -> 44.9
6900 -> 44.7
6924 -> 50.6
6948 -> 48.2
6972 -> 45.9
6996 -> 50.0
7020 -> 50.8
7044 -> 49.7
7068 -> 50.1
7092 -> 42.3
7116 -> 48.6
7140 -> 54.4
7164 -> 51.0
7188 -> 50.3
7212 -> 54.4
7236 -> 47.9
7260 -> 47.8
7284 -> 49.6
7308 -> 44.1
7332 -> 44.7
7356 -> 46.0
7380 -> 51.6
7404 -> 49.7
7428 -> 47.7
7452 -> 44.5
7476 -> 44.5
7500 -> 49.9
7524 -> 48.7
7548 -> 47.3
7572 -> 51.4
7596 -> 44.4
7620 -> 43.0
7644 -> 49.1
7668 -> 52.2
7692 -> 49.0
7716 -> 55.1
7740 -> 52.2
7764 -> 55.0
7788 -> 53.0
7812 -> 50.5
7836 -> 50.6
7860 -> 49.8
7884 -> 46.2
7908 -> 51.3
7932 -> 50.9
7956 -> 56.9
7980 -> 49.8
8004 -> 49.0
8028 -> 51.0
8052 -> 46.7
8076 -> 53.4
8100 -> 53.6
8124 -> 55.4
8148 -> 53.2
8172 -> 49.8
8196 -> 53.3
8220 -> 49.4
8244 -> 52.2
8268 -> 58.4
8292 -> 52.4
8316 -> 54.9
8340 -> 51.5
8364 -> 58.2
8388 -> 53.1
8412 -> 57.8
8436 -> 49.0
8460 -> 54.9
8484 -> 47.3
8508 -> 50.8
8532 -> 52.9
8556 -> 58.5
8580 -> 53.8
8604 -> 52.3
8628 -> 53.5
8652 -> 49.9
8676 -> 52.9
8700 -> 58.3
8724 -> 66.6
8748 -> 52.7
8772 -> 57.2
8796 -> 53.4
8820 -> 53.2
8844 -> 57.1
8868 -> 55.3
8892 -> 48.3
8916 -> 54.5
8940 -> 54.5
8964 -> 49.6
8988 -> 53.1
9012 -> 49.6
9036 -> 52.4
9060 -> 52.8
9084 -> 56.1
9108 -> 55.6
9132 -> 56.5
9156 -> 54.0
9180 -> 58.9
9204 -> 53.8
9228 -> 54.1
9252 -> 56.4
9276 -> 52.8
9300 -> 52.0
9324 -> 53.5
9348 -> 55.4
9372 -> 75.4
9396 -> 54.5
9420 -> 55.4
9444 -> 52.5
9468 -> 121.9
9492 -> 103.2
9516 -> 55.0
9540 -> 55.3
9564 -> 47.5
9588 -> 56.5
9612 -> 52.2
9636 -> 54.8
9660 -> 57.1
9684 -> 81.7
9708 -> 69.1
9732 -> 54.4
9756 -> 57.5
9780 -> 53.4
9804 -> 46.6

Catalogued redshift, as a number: 0.441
